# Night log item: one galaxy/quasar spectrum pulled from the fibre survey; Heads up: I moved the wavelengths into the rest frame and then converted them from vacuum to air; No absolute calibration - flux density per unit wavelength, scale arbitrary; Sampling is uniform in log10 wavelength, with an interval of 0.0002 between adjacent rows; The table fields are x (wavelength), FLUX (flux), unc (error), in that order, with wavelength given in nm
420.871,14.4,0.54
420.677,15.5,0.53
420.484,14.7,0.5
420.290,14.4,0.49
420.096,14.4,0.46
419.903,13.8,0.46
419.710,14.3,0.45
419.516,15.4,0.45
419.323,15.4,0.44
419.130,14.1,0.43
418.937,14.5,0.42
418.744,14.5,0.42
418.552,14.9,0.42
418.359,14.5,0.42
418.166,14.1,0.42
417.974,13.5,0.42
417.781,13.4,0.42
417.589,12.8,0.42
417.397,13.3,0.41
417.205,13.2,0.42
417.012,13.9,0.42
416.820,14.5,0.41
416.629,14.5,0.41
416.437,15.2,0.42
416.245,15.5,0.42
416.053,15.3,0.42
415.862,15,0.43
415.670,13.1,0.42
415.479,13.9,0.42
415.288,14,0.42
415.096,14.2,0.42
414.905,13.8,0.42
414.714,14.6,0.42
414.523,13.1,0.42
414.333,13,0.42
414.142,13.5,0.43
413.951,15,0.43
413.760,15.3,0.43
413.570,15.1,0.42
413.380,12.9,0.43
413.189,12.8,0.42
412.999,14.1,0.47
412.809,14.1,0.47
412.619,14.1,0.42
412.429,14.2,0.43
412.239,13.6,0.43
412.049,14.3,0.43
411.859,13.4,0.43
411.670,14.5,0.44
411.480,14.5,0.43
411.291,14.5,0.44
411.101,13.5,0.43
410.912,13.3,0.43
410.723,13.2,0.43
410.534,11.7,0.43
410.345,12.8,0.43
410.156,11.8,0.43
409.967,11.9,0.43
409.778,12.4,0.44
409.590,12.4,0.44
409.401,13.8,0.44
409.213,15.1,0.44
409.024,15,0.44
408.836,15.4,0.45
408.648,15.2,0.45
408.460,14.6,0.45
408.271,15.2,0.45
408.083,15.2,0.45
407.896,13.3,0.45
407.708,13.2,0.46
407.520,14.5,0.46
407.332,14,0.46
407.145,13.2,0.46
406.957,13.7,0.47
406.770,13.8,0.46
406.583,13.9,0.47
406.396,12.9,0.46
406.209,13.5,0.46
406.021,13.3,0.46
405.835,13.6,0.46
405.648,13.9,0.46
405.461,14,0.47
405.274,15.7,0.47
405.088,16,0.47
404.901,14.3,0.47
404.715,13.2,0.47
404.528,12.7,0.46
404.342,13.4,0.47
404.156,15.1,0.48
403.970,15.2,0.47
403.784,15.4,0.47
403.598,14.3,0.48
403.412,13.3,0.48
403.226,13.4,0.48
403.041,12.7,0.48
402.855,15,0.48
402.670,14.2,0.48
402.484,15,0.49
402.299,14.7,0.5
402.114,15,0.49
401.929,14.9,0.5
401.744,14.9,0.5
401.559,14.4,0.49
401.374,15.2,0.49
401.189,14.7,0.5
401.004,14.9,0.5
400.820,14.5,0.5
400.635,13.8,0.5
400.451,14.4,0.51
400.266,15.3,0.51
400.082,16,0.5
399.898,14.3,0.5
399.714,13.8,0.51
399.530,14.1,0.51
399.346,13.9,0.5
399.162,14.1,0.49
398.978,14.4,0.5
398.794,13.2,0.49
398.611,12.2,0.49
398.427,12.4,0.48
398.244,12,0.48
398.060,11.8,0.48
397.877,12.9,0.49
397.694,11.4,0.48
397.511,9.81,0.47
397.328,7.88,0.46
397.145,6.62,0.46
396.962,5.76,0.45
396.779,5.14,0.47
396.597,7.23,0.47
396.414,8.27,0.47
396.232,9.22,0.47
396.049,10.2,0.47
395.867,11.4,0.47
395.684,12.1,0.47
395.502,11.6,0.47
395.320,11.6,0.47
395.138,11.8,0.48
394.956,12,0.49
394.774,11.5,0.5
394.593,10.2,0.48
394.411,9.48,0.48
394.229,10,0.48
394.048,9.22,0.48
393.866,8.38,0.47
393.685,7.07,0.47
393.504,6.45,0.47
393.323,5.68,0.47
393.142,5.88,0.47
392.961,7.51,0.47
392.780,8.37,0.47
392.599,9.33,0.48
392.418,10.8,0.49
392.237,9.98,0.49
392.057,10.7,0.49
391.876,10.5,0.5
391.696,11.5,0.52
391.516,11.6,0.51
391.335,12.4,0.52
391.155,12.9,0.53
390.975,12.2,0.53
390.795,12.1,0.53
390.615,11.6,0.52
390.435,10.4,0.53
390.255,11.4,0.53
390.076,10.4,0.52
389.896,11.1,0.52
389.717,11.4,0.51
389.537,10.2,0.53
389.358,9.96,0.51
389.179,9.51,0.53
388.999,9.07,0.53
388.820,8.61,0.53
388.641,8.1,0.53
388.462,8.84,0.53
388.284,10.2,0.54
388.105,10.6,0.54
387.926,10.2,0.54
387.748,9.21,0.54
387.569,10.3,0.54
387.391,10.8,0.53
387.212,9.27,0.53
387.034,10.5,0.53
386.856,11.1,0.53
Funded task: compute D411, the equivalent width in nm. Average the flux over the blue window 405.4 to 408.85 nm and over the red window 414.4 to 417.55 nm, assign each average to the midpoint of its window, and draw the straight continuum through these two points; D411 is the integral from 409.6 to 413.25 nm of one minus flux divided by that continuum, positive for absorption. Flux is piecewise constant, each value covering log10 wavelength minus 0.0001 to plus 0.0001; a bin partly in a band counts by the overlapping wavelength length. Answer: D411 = 0.18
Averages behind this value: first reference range 14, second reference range 14.2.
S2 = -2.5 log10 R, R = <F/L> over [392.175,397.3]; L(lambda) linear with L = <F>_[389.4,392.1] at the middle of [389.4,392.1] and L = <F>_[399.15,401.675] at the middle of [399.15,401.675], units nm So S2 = 0.37 mag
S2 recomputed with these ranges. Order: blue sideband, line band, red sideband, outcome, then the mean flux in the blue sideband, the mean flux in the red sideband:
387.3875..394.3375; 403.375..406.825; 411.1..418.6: -0.14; 9.84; 14.1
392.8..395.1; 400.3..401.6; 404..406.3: -0.21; 8.68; 14.1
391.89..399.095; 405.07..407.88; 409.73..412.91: -0.13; 9.81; 13.4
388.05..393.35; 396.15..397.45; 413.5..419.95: 0.47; 10.1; 14.2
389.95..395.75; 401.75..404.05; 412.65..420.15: -0.21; 10.2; 14.2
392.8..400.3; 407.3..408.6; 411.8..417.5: -0.12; 10.5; 14.1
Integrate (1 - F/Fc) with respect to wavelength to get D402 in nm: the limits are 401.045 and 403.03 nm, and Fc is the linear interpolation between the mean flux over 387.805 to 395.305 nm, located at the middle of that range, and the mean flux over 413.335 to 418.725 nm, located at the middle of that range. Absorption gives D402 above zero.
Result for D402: -0.50 nm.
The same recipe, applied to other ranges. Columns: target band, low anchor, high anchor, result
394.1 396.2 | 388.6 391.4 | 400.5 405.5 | 0.21 nm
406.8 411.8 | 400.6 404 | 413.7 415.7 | 0.15 nm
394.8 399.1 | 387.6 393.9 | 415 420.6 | 0.14 nm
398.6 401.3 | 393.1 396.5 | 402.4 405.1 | -0.46 nm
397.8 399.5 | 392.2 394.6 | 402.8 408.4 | -0.35 nm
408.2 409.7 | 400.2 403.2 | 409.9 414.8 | -0.07 nm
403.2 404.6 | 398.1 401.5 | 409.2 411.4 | -0.06 nm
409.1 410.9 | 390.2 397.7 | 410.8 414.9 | 0.07 nm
